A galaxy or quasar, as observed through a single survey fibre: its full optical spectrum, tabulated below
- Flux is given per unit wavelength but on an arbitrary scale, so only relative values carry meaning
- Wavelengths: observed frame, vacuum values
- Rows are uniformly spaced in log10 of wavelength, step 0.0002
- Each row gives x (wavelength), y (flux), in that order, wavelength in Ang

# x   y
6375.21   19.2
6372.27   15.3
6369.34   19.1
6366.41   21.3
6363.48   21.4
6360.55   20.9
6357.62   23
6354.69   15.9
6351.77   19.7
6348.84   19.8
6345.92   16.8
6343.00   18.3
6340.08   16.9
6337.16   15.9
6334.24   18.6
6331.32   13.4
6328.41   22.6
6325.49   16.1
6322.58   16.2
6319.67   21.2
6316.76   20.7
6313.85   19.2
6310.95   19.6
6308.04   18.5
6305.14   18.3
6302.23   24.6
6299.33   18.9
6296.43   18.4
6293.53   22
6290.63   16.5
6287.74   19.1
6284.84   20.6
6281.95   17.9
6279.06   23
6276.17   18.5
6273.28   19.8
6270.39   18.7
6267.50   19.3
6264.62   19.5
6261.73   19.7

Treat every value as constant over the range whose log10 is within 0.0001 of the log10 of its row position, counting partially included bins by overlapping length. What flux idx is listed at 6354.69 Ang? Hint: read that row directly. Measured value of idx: 15.9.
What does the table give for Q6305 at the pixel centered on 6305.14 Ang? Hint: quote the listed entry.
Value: 18.3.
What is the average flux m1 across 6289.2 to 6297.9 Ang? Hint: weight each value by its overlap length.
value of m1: 19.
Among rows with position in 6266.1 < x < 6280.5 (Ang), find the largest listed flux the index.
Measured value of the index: 23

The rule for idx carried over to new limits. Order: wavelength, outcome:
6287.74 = 19.1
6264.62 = 19.5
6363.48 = 21.4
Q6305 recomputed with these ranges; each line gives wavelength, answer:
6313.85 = 19.2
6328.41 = 22.6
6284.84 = 20.6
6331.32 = 13.4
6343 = 18.3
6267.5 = 19.3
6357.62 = 23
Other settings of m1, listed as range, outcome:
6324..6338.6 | 17.3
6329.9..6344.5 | 16.6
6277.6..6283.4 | 20.5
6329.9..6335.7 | 16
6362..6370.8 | 20.6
